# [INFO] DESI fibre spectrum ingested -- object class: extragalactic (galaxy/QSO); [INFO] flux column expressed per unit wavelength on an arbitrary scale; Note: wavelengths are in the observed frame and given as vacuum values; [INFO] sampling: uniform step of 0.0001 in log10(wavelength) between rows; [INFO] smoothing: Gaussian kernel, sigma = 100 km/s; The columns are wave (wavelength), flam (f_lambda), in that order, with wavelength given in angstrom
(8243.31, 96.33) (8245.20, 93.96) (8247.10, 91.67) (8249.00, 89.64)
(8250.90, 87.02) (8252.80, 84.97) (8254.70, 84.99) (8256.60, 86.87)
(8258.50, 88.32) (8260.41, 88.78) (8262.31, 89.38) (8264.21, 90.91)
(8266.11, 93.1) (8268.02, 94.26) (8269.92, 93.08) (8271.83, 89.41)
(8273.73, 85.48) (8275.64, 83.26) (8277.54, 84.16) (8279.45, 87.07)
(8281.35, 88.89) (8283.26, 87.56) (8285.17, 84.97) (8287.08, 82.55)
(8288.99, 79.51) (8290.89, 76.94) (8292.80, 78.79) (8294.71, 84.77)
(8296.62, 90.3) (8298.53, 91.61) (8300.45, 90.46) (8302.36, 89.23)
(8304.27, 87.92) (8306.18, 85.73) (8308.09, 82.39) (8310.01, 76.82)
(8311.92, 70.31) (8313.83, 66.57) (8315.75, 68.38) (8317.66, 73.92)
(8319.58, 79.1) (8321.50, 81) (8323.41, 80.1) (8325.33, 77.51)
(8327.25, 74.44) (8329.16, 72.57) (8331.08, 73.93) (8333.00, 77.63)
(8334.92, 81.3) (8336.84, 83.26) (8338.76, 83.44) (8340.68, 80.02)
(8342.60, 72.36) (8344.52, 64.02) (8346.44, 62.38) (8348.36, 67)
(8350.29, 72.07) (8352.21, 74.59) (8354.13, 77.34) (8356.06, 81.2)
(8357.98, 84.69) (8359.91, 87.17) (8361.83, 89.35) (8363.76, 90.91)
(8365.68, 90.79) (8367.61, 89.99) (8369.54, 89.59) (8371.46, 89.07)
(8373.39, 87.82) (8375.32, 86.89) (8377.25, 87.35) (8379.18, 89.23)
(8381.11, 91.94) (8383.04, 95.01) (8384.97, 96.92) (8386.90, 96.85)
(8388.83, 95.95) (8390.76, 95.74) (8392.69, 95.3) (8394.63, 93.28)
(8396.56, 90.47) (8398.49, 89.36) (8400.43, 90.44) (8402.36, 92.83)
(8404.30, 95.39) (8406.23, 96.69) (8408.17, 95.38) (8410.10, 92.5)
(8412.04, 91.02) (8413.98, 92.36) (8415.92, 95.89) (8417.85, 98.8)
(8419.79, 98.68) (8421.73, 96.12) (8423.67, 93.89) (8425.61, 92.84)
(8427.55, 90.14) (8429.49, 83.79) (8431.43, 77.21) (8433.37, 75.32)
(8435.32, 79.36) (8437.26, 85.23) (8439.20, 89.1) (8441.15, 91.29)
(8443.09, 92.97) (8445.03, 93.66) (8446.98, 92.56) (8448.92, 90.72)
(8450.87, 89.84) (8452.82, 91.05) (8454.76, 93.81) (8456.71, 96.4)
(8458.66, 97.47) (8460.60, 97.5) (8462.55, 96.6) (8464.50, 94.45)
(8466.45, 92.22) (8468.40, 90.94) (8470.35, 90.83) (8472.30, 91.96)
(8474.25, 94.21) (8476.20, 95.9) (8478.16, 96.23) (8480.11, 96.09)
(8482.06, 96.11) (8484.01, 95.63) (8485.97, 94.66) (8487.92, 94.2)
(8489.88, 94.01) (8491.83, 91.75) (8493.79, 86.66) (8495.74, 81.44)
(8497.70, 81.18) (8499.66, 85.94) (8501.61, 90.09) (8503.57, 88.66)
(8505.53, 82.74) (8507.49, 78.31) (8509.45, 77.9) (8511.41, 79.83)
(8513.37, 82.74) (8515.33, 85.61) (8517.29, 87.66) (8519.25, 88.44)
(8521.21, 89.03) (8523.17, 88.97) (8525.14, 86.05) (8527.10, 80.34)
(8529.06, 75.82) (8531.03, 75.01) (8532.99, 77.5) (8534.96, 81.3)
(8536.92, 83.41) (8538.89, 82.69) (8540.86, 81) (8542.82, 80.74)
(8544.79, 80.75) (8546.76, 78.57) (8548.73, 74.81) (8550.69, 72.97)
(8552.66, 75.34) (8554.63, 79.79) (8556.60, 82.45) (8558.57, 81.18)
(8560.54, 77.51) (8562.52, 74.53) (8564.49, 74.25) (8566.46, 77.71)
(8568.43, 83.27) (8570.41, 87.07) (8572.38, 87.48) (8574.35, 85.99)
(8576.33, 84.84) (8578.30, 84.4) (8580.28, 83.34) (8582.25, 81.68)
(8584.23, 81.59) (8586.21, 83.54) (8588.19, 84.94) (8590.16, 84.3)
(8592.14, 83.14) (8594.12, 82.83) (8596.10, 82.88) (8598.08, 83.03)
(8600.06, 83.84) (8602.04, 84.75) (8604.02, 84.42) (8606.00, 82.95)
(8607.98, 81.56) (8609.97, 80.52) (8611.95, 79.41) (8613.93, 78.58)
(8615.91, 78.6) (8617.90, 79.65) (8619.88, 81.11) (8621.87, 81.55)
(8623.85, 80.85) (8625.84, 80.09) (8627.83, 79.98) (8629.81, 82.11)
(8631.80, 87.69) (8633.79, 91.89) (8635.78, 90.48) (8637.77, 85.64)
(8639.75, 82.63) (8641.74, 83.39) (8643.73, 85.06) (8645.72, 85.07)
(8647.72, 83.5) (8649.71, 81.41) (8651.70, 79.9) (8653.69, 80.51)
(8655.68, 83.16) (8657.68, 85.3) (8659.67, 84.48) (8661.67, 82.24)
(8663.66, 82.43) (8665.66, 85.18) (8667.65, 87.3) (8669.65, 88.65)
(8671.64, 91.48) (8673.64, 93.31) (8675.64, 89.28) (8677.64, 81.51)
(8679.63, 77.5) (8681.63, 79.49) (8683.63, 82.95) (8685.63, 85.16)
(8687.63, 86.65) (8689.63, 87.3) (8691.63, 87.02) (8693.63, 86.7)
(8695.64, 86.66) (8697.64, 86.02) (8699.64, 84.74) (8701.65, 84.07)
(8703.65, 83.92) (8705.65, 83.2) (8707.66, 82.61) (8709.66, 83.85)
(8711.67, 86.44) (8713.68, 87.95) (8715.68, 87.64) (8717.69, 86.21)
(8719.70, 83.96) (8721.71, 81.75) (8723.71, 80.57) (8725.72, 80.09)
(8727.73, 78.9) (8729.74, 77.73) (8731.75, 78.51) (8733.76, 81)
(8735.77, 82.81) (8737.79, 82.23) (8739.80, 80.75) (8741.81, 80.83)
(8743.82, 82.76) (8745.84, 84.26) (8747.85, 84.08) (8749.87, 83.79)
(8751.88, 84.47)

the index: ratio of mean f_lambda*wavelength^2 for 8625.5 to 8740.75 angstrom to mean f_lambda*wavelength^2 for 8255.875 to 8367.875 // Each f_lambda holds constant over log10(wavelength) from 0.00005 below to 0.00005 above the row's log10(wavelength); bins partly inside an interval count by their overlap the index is 1.1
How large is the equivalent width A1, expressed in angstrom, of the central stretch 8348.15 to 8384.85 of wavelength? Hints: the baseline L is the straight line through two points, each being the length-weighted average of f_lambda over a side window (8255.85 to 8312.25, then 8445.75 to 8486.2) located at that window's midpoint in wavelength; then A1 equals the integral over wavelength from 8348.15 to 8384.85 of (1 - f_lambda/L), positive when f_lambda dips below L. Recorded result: 1.5 angstrom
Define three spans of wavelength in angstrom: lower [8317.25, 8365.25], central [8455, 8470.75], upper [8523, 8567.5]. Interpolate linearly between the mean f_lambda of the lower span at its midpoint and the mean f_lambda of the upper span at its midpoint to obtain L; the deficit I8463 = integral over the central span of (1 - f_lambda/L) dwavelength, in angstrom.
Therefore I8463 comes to -3.2 angstrom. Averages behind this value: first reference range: 77.8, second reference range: 79.1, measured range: 94.6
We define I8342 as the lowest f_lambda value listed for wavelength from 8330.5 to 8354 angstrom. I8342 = 62.38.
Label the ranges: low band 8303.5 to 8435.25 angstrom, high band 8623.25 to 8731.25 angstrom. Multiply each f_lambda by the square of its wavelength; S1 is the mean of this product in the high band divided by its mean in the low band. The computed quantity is 1.07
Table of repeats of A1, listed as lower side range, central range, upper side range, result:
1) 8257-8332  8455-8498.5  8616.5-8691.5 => -4.9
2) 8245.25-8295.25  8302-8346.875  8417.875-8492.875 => 5.9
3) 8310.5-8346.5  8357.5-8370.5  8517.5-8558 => -2.2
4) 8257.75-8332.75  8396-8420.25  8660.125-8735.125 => -3.0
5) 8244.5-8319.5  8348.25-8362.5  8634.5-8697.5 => 0.9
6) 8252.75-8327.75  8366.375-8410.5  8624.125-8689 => -4.4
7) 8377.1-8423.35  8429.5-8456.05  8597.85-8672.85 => 1.2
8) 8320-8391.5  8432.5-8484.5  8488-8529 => -4.6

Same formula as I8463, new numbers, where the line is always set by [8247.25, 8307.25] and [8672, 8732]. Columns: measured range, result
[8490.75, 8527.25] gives 0.21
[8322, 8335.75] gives 1.57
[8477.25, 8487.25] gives -1.16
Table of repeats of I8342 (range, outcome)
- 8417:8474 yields 75.32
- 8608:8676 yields 78.58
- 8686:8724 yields 80.57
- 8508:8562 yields 72.97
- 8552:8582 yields 74.25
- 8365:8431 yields 83.79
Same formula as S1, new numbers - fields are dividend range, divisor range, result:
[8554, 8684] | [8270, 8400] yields 1.06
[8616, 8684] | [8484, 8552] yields 1.03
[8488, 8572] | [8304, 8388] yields 1.06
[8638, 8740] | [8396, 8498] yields 0.97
